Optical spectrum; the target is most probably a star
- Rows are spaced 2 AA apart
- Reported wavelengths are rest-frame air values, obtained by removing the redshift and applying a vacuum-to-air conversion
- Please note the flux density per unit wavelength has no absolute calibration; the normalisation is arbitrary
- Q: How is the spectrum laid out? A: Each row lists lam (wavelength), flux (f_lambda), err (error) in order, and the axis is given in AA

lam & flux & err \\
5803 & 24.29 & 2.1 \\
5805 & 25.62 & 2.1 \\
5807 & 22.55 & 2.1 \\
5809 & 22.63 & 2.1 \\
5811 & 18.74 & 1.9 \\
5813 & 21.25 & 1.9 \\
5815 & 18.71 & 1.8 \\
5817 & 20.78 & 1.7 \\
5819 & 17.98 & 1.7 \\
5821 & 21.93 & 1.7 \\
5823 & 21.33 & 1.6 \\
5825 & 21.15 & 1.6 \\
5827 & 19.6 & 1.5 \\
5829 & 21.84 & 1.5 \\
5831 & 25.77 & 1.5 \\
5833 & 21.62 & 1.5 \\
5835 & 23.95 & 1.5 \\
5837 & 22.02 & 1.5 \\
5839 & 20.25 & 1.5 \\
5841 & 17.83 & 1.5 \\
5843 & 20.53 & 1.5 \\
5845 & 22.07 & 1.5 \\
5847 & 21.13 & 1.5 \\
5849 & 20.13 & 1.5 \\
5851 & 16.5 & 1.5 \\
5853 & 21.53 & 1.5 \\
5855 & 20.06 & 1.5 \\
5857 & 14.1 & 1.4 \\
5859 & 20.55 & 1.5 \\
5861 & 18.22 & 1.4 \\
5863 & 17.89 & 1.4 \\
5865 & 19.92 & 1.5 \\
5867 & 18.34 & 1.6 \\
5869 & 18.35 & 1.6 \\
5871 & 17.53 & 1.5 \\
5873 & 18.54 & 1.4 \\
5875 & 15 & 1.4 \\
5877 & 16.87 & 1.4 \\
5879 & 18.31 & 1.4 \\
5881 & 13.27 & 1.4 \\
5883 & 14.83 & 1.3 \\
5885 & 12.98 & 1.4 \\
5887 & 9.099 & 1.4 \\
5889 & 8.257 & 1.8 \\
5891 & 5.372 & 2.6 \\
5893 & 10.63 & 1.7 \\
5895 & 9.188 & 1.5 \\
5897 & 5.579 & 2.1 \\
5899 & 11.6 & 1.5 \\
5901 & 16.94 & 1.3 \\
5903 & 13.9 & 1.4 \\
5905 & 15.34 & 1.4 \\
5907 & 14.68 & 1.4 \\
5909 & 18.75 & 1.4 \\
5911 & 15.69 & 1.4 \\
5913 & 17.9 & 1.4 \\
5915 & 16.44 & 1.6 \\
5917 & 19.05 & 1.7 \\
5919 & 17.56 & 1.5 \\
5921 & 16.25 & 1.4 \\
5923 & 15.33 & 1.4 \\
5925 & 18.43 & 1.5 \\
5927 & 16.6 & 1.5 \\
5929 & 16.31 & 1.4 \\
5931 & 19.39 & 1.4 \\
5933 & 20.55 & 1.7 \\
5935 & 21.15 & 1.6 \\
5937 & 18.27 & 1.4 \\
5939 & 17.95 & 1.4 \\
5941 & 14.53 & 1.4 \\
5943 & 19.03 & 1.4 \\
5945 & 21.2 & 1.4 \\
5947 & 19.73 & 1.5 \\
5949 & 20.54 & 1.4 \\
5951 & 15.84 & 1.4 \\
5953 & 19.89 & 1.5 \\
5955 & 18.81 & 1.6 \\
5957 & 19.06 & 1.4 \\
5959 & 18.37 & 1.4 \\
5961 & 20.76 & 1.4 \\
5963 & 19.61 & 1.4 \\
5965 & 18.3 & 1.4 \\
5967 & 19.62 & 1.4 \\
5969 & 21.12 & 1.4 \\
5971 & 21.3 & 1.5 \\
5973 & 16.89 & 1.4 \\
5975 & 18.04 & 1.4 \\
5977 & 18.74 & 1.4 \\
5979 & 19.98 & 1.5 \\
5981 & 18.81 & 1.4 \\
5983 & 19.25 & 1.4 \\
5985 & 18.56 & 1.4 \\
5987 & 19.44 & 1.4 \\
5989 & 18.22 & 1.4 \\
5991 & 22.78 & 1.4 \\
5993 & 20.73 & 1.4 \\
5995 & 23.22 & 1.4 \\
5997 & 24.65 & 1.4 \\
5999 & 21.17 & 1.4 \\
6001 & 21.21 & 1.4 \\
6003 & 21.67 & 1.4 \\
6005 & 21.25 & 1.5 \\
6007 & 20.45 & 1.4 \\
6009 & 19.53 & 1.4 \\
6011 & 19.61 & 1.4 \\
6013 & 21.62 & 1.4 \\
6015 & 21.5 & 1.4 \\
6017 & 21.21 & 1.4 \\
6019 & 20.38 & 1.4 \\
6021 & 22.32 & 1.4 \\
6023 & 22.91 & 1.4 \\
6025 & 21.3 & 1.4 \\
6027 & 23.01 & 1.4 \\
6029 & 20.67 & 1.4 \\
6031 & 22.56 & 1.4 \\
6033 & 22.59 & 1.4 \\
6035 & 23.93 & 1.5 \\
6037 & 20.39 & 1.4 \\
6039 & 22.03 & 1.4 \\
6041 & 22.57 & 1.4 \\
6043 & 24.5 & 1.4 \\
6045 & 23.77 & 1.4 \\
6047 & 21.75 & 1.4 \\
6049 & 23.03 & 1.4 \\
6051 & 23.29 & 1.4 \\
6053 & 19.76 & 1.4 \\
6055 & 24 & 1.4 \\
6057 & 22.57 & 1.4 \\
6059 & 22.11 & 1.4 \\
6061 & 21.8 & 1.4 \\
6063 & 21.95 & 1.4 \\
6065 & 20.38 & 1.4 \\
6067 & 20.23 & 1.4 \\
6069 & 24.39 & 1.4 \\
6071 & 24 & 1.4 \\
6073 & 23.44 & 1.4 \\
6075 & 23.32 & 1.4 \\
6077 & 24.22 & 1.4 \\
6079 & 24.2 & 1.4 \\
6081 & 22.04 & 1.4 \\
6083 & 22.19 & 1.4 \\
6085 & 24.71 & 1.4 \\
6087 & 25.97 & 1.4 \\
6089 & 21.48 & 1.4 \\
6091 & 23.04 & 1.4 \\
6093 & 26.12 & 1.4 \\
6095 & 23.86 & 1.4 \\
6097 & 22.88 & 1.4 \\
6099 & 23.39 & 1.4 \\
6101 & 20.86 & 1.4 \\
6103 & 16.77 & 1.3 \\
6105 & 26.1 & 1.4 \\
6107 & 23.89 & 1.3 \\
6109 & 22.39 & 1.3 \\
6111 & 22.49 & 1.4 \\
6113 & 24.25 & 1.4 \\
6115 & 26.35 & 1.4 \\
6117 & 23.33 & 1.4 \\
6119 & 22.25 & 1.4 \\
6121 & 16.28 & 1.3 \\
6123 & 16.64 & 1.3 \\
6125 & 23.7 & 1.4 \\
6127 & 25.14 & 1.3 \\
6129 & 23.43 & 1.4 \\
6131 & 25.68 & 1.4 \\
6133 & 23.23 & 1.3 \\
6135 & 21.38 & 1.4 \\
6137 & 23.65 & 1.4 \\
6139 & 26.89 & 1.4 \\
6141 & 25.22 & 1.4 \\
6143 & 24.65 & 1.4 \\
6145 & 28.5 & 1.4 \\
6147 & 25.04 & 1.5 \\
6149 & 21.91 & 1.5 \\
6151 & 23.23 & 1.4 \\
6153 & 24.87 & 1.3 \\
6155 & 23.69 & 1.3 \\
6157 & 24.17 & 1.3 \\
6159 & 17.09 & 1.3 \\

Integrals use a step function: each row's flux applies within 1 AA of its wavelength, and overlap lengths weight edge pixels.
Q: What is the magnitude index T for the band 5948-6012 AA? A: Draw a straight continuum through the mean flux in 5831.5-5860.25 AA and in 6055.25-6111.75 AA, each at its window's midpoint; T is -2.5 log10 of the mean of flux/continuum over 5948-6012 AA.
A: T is 0.10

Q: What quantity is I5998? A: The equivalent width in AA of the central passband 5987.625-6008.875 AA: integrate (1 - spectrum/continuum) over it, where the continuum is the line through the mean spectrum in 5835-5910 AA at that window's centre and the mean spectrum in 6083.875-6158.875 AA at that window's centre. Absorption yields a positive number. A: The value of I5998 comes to -1.7 AA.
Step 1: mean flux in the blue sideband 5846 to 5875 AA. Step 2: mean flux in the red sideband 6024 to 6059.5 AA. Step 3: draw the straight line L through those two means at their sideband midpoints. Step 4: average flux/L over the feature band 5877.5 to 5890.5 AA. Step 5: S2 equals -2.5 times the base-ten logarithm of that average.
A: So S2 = 0.45 mag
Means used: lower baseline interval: 18.6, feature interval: 12.7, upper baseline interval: 22.4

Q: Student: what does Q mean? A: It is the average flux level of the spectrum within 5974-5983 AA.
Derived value 18.9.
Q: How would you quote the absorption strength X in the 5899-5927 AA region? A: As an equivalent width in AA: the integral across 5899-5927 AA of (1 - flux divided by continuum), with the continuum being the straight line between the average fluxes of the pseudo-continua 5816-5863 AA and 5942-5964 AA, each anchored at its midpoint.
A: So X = 4.64 AA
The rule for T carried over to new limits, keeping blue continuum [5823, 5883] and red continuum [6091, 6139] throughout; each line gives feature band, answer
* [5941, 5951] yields 0.08 mag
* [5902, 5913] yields 0.26 mag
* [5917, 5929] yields 0.19 mag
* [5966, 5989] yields 0.10 mag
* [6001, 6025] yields 0.02 mag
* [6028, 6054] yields -0.02 mag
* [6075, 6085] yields -0.04 mag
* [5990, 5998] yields -0.08 mag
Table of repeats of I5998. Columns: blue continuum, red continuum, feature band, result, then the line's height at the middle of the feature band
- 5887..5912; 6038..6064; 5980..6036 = -4.8 AA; 19.6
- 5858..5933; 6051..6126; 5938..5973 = -2.8 AA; 17.7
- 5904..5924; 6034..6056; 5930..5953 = -1.3 AA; 17.9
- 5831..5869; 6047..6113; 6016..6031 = 0.3 AA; 22.1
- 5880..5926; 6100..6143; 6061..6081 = -1.9 AA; 20.8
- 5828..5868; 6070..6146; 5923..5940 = 2.3 AA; 21.2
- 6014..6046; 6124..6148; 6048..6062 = 0.3 AA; 22.8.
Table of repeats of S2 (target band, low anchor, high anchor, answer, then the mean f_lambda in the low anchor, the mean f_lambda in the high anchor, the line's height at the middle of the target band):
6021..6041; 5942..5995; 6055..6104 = -0.04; 19.5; 22.8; 21.3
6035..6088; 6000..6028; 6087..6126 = -0.04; 21.3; 22.5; 21.9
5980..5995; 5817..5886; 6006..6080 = 0.07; 19.2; 22.2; 21.3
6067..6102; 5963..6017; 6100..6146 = -0.05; 20.3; 23.2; 22.3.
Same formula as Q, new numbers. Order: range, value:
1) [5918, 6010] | 19.3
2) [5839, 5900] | 15.9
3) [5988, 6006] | 21.7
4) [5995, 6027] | 21.5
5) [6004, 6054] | 21.8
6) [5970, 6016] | 20.4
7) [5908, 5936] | 17.8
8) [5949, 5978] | 19.1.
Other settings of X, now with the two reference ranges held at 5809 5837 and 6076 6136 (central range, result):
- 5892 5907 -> 6.7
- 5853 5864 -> 1.5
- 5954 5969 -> 1.8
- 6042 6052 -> -0.3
